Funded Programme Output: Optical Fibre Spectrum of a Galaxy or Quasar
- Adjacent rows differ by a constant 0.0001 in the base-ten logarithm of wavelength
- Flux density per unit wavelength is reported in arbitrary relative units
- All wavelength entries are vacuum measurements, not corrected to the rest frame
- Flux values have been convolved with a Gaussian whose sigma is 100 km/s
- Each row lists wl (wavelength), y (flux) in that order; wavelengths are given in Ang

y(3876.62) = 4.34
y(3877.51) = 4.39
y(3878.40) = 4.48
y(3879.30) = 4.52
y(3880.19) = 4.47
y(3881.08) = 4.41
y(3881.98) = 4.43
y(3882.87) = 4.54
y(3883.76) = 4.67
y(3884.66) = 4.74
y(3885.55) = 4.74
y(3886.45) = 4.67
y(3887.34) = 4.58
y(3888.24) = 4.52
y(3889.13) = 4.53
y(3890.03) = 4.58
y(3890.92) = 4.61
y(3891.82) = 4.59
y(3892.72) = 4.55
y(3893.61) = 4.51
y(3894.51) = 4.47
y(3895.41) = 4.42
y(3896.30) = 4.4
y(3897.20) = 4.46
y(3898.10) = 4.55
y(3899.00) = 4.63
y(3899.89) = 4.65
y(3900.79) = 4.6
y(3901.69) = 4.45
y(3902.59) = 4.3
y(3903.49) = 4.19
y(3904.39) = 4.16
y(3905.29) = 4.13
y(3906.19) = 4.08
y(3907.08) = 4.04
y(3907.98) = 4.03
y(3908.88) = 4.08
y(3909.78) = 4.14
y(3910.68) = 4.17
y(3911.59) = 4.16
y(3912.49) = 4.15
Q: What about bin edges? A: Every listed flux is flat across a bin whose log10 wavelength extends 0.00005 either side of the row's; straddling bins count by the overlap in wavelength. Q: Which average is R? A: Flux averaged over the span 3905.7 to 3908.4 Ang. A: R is 4.06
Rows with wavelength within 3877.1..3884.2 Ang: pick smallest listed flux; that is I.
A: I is 4.39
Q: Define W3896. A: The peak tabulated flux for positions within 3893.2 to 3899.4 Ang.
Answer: 4.63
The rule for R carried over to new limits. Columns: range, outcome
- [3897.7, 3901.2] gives 4.61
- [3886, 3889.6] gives 4.57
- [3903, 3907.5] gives 4.13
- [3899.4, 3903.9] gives 4.44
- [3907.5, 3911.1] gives 4.1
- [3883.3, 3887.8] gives 4.68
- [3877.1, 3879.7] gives 4.46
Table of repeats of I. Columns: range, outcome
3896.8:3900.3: 4.46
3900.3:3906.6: 4.08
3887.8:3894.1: 4.51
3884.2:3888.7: 4.52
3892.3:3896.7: 4.4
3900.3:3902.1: 4.45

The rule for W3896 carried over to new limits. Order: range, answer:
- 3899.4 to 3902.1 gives 4.65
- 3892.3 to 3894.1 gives 4.55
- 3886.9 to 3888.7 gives 4.58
